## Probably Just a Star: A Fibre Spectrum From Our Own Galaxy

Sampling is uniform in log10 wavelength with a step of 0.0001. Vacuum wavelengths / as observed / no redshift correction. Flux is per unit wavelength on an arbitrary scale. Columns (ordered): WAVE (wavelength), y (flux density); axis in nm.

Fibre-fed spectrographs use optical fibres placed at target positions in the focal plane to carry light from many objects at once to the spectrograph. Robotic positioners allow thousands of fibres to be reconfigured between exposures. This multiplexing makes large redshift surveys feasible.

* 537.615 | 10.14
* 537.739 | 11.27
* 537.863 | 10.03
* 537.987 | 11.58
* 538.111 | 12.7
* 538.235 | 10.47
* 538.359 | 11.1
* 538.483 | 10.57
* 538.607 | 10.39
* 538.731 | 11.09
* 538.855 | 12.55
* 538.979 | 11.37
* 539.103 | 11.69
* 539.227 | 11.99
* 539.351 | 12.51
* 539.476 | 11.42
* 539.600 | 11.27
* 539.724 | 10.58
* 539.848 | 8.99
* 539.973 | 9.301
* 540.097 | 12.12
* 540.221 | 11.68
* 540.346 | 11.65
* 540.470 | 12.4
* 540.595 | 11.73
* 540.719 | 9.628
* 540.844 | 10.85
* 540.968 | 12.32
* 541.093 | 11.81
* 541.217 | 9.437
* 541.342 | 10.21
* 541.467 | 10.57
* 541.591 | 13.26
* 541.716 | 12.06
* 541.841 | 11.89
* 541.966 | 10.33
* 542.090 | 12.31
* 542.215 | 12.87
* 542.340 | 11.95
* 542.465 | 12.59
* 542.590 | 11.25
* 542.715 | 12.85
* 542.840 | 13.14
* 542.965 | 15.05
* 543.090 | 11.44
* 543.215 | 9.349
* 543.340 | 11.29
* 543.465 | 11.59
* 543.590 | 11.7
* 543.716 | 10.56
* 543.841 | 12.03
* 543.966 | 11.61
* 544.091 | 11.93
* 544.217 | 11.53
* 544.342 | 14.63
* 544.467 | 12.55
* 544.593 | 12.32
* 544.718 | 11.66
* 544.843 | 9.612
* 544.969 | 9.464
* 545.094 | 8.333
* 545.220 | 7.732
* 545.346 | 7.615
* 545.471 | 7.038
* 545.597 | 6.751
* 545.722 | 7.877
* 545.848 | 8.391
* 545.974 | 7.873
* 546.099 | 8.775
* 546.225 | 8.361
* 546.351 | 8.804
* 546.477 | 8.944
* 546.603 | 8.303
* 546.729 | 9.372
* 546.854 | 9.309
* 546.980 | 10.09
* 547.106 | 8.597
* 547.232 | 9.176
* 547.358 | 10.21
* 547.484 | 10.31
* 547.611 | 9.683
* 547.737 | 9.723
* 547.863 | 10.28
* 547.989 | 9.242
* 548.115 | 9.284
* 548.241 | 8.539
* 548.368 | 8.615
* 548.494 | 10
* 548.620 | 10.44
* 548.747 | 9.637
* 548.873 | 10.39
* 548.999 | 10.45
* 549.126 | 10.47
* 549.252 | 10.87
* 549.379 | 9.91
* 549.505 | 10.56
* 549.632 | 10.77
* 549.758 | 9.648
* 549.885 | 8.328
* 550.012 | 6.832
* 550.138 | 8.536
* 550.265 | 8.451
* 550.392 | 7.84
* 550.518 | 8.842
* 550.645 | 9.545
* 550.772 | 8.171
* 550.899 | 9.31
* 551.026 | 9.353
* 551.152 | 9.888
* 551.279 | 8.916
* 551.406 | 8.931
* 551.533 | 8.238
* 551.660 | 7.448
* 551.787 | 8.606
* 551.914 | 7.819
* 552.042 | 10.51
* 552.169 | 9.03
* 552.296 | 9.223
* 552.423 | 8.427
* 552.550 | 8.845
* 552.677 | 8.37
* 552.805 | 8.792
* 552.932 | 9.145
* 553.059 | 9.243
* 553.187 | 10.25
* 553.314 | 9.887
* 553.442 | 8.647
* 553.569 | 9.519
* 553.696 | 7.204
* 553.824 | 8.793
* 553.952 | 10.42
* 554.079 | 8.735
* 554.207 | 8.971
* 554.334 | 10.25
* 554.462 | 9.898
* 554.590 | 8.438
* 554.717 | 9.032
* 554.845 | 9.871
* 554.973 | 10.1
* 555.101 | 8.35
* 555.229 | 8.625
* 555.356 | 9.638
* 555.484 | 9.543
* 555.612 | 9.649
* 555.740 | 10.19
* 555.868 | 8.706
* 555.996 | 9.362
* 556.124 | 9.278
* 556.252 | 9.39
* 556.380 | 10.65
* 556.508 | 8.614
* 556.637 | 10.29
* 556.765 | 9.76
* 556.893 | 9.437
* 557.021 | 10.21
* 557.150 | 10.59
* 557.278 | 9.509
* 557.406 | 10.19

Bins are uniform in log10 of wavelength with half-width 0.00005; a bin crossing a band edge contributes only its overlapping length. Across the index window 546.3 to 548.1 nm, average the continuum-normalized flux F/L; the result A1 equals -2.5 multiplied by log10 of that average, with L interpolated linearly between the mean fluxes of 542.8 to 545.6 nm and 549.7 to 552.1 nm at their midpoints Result 0.05 mag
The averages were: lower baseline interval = 10.9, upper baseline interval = 8.69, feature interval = 9.43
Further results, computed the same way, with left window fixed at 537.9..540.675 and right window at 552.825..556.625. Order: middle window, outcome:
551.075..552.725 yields 0.10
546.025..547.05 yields 0.16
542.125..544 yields -0.11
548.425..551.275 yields 0.06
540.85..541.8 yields -0.03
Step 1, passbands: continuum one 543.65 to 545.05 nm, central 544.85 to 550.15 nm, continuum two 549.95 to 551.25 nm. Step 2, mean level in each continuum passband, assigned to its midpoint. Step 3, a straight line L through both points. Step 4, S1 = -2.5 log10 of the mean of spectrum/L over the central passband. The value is 0.10 mag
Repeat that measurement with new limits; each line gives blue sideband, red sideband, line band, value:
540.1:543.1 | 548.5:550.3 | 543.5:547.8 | 0.11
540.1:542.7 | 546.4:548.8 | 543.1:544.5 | -0.09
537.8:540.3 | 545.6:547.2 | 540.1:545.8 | -0.13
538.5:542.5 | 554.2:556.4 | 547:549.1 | 0.08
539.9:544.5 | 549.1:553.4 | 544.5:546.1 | 0.22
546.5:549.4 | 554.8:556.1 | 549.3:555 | 0.05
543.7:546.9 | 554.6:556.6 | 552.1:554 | 0.05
